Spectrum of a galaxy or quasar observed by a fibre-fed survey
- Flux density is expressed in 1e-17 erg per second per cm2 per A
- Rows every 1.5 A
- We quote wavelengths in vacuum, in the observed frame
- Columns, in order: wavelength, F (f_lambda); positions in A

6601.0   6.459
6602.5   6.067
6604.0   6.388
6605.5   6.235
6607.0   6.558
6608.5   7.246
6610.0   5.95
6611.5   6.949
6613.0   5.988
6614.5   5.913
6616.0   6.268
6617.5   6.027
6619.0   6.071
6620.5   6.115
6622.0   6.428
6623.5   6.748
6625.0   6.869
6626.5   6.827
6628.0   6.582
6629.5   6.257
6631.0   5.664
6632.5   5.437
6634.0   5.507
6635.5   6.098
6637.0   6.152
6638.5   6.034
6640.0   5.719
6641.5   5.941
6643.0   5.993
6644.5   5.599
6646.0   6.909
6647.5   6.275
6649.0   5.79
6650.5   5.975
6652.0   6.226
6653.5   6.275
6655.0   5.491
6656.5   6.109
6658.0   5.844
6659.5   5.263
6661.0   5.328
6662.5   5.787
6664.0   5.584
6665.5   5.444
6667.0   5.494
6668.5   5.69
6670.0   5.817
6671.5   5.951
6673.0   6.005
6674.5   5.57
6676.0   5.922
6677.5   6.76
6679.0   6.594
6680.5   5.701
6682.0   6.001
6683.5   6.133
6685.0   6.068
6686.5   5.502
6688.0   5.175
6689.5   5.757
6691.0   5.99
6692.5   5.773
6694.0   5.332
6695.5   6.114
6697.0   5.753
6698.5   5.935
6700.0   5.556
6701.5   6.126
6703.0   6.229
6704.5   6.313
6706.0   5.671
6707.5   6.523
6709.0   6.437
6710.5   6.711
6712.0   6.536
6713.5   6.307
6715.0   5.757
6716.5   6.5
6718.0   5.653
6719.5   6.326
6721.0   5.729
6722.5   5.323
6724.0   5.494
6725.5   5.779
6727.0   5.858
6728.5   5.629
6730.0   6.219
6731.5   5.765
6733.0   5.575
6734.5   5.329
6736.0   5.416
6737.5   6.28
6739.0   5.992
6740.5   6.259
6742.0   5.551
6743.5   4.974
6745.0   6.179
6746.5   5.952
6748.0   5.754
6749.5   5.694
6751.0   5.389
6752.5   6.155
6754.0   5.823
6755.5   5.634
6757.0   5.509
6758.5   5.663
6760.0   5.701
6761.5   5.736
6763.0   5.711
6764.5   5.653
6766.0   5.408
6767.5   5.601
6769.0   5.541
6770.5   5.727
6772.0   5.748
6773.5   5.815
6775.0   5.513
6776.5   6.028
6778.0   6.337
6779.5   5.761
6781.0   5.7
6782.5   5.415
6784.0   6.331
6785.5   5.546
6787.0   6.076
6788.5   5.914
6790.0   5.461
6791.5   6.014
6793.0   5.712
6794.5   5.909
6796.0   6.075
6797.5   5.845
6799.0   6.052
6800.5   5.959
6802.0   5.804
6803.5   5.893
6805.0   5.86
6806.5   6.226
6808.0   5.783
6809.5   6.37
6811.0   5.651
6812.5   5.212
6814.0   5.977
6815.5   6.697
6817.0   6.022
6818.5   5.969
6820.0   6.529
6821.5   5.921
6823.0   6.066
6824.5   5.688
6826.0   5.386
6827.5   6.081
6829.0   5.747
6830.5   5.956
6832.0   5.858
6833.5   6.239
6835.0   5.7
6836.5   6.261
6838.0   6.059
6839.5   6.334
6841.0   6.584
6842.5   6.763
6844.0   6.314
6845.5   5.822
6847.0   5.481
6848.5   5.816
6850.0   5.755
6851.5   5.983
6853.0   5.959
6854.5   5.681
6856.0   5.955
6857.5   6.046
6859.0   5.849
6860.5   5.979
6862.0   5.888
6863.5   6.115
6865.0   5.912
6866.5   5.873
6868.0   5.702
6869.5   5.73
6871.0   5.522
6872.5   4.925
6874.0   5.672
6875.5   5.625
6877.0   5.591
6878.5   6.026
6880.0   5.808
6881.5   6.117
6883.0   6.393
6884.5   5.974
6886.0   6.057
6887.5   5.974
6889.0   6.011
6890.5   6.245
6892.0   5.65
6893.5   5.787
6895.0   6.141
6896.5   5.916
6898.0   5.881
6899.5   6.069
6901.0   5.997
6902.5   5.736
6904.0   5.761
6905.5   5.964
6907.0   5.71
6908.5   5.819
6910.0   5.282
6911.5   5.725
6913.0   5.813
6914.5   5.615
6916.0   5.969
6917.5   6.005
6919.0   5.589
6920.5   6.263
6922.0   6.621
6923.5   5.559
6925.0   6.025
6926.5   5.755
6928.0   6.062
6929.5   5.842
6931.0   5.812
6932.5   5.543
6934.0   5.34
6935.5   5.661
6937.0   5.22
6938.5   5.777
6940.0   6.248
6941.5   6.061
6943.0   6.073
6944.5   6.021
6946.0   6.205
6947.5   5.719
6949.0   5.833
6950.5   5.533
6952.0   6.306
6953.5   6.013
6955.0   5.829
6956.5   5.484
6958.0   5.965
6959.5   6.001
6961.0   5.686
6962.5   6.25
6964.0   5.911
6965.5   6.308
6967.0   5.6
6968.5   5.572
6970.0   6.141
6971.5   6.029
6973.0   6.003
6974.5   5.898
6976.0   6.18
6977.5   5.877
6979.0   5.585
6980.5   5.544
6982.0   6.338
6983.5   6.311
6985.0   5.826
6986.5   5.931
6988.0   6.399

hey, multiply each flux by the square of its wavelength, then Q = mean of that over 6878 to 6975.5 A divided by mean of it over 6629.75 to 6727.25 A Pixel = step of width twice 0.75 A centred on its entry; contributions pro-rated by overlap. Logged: 1.07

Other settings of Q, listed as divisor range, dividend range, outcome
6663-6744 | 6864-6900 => 1.05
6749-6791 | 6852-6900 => 1.06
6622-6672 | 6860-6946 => 1.06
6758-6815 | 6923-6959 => 1.05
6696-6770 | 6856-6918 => 1.05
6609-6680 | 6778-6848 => 1.04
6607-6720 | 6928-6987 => 1.06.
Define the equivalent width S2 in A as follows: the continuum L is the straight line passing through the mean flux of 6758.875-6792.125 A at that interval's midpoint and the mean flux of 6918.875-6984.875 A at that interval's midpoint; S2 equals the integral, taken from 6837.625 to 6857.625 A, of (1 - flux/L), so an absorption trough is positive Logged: -0.8 A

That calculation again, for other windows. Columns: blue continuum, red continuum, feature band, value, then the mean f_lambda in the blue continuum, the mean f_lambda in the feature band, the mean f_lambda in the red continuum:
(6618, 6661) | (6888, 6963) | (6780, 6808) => 0.40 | 6.07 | 5.87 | 5.87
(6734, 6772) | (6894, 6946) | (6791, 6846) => -2.33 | 5.71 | 6.01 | 5.85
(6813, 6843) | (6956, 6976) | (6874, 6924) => 0.85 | 6.08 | 5.9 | 5.93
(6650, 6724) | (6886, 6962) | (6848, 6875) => 0.38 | 5.92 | 5.8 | 5.87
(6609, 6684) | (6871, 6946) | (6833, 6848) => -0.64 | 6.03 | 6.15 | 5.85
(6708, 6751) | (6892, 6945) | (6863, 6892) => 0.02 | 5.89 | 5.85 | 5.84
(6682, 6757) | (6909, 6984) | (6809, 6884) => -0.70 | 5.87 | 5.93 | 5.88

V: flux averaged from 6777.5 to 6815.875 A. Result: 5.9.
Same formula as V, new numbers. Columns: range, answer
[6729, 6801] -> 5.78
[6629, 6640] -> 5.86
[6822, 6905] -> 5.92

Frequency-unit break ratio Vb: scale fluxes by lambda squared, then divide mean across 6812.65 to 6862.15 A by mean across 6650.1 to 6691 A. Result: 1.08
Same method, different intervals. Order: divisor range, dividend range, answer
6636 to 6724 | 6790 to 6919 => 1.05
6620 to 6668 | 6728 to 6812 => 1.00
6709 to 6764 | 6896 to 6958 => 1.06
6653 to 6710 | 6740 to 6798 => 1.01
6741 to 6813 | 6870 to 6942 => 1.05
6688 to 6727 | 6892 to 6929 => 1.04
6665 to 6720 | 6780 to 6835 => 1.02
